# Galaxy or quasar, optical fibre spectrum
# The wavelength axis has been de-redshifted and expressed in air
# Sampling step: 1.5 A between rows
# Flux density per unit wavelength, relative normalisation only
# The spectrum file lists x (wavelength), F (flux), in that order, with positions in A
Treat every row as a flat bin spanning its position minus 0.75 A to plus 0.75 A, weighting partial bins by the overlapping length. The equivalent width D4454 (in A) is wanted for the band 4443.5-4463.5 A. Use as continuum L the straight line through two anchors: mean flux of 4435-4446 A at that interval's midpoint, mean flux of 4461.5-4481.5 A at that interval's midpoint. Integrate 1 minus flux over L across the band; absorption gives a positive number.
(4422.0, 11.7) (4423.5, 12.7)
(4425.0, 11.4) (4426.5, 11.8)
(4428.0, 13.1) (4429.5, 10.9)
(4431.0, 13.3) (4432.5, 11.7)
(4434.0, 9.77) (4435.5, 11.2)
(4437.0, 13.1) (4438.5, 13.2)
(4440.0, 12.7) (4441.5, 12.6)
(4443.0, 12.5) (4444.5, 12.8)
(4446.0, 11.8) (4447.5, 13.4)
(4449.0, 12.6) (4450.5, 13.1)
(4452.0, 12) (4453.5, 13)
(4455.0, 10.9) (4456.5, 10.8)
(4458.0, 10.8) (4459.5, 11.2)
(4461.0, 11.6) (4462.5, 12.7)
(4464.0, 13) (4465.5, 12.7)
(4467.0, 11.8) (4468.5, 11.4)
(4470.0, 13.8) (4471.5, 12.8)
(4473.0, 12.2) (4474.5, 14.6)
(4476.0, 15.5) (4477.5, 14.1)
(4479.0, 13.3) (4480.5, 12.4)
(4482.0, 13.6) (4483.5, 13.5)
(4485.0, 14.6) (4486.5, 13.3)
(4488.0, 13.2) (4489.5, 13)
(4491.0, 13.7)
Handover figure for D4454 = 1.1 A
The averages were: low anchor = 12.6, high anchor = 13.1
